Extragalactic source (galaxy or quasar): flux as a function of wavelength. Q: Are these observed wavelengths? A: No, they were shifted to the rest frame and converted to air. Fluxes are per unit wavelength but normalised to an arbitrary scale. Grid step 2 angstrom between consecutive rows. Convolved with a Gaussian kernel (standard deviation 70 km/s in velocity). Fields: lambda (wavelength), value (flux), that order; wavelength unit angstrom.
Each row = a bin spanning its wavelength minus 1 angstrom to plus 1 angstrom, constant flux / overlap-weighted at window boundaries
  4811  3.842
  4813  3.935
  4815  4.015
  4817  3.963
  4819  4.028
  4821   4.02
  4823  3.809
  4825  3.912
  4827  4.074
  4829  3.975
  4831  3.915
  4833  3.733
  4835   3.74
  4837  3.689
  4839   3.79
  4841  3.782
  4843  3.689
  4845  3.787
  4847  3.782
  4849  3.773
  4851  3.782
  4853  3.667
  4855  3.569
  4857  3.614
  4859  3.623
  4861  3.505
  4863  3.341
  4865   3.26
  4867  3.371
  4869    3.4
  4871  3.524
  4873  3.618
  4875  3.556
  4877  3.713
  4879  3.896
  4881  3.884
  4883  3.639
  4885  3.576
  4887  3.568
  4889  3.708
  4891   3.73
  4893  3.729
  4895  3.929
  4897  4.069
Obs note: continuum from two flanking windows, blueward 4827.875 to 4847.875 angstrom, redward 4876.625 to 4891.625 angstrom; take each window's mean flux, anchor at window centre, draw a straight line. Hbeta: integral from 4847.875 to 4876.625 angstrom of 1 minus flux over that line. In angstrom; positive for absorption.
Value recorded 1.6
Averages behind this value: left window 3.79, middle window 3.55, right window 3.71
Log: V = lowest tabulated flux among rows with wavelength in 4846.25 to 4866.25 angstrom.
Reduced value 3.26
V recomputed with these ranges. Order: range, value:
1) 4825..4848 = 3.689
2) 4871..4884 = 3.524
